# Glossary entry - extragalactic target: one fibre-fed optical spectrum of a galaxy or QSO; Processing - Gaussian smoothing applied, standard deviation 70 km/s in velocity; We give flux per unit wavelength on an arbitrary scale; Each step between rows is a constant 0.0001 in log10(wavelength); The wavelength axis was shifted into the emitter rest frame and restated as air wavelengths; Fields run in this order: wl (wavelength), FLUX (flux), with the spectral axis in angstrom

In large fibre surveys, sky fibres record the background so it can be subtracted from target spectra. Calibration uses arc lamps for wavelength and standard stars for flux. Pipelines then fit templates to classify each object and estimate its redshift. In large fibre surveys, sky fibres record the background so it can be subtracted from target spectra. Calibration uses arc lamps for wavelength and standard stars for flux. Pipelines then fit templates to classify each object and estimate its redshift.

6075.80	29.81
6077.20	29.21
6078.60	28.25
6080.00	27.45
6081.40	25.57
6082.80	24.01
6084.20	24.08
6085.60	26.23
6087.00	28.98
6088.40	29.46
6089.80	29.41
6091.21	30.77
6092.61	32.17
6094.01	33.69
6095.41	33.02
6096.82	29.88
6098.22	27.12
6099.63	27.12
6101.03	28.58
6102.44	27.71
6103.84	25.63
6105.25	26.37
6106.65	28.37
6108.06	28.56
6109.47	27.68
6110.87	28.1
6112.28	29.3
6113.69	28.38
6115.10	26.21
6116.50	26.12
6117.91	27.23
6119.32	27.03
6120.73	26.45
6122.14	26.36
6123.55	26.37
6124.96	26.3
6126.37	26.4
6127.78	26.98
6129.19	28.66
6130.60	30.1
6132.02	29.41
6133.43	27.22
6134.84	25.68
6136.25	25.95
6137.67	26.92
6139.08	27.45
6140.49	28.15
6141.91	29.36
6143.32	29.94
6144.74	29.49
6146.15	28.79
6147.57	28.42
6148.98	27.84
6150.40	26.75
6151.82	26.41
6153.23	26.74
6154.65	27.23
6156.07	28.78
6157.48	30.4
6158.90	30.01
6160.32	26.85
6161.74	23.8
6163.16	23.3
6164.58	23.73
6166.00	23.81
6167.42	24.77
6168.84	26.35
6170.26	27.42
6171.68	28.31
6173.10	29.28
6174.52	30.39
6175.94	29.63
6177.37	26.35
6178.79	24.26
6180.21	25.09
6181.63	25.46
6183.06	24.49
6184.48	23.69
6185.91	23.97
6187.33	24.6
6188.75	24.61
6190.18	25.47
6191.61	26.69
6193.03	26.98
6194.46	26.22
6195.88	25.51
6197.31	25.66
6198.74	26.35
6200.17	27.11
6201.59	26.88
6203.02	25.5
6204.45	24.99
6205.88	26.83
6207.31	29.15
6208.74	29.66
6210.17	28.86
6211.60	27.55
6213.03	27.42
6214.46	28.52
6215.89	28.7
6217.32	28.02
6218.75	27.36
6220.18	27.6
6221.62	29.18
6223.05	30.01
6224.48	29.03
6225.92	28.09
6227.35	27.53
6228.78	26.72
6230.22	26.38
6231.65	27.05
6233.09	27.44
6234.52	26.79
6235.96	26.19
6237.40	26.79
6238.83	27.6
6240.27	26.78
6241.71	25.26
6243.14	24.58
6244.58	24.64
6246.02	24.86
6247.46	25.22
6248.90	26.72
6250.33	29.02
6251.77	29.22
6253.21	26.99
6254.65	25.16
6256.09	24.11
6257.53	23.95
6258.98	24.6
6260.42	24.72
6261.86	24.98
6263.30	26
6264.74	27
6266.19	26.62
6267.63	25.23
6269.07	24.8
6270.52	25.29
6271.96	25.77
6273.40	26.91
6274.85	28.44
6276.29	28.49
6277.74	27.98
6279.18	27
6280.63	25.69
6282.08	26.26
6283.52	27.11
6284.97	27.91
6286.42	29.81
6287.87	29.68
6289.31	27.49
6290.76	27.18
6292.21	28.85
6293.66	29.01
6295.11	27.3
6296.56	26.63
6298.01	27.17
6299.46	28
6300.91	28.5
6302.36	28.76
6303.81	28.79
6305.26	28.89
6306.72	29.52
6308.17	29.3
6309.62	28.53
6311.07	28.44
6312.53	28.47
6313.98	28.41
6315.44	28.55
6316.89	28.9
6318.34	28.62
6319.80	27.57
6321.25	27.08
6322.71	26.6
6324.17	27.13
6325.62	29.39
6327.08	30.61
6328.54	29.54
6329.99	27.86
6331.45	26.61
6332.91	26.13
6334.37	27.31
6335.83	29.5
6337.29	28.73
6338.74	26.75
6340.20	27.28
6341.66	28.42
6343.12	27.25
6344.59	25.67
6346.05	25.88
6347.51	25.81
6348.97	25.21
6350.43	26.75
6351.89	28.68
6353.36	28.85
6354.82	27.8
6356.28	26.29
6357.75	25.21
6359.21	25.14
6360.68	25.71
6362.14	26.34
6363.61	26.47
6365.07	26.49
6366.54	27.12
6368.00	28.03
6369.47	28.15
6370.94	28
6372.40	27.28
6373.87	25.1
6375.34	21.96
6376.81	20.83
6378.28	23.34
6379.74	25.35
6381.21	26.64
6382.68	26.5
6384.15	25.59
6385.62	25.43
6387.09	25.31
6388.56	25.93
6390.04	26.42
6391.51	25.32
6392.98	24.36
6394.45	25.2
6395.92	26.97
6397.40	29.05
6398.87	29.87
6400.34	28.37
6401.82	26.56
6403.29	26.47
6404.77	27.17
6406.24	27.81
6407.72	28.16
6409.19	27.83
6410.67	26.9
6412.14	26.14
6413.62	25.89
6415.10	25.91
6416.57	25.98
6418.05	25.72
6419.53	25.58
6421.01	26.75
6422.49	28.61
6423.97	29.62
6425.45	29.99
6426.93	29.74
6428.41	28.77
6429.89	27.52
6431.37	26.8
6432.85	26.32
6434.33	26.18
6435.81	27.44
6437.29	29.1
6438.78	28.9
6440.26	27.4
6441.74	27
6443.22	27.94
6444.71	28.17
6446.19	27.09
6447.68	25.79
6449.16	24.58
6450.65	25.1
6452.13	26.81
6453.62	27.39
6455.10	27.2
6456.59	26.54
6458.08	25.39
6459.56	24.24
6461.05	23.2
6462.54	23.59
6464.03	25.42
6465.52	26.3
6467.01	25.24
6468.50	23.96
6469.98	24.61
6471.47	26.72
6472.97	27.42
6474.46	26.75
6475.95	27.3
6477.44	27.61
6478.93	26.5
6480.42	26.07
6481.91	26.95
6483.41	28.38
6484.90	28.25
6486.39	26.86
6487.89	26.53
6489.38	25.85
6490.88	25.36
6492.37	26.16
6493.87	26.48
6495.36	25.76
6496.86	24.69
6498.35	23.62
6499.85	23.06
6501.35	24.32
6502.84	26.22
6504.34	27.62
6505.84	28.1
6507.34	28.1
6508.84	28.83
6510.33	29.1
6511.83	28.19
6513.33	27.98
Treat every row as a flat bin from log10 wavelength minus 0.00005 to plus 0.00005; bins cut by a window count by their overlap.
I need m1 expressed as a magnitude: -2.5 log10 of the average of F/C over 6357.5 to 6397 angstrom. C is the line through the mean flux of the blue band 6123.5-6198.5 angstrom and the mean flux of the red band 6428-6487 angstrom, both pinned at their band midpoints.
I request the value 0.04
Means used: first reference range 26.8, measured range 25.7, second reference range 26.6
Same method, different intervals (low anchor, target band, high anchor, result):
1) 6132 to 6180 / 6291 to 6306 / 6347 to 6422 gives -0.06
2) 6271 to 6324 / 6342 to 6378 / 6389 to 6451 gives 0.05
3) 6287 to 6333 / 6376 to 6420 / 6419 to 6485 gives 0.05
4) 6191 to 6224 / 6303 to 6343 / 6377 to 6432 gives -0.05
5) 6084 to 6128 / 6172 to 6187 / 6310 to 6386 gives 0.06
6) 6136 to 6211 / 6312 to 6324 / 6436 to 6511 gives -0.05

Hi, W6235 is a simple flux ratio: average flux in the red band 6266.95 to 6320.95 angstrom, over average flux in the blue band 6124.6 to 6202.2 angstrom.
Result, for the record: 1.0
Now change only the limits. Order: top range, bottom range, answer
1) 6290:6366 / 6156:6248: 1.04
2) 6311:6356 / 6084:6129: 0.99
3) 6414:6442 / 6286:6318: 0.97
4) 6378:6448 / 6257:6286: 1.03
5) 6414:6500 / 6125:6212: 0.99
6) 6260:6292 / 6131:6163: 0.97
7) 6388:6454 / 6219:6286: 1.02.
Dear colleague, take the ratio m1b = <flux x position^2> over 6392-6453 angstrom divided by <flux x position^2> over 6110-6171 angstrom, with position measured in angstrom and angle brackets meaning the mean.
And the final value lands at 1.09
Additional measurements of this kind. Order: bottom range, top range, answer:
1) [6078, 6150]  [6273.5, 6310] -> 1.06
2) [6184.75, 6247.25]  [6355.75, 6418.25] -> 1.03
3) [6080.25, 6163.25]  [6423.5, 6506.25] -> 1.06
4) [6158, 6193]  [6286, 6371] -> 1.12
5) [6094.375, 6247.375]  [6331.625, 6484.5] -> 1.06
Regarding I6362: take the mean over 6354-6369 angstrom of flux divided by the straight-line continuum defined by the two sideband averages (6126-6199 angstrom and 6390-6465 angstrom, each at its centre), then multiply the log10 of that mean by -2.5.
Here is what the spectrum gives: 0.01 mag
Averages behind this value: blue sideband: 26.8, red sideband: 26.9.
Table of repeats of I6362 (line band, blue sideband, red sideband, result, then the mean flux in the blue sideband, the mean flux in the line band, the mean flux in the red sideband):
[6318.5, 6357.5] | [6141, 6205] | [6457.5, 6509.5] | -0.05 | 26.6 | 27.5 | 26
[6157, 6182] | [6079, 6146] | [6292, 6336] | 0.06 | 27.9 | 26.6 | 28.2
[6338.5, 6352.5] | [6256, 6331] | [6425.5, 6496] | 0.02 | 27.5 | 26.8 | 26.6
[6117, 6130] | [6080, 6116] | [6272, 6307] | 0.05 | 28.2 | 26.9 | 27.9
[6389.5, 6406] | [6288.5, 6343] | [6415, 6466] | 0.01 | 28.2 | 26.9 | 26.8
